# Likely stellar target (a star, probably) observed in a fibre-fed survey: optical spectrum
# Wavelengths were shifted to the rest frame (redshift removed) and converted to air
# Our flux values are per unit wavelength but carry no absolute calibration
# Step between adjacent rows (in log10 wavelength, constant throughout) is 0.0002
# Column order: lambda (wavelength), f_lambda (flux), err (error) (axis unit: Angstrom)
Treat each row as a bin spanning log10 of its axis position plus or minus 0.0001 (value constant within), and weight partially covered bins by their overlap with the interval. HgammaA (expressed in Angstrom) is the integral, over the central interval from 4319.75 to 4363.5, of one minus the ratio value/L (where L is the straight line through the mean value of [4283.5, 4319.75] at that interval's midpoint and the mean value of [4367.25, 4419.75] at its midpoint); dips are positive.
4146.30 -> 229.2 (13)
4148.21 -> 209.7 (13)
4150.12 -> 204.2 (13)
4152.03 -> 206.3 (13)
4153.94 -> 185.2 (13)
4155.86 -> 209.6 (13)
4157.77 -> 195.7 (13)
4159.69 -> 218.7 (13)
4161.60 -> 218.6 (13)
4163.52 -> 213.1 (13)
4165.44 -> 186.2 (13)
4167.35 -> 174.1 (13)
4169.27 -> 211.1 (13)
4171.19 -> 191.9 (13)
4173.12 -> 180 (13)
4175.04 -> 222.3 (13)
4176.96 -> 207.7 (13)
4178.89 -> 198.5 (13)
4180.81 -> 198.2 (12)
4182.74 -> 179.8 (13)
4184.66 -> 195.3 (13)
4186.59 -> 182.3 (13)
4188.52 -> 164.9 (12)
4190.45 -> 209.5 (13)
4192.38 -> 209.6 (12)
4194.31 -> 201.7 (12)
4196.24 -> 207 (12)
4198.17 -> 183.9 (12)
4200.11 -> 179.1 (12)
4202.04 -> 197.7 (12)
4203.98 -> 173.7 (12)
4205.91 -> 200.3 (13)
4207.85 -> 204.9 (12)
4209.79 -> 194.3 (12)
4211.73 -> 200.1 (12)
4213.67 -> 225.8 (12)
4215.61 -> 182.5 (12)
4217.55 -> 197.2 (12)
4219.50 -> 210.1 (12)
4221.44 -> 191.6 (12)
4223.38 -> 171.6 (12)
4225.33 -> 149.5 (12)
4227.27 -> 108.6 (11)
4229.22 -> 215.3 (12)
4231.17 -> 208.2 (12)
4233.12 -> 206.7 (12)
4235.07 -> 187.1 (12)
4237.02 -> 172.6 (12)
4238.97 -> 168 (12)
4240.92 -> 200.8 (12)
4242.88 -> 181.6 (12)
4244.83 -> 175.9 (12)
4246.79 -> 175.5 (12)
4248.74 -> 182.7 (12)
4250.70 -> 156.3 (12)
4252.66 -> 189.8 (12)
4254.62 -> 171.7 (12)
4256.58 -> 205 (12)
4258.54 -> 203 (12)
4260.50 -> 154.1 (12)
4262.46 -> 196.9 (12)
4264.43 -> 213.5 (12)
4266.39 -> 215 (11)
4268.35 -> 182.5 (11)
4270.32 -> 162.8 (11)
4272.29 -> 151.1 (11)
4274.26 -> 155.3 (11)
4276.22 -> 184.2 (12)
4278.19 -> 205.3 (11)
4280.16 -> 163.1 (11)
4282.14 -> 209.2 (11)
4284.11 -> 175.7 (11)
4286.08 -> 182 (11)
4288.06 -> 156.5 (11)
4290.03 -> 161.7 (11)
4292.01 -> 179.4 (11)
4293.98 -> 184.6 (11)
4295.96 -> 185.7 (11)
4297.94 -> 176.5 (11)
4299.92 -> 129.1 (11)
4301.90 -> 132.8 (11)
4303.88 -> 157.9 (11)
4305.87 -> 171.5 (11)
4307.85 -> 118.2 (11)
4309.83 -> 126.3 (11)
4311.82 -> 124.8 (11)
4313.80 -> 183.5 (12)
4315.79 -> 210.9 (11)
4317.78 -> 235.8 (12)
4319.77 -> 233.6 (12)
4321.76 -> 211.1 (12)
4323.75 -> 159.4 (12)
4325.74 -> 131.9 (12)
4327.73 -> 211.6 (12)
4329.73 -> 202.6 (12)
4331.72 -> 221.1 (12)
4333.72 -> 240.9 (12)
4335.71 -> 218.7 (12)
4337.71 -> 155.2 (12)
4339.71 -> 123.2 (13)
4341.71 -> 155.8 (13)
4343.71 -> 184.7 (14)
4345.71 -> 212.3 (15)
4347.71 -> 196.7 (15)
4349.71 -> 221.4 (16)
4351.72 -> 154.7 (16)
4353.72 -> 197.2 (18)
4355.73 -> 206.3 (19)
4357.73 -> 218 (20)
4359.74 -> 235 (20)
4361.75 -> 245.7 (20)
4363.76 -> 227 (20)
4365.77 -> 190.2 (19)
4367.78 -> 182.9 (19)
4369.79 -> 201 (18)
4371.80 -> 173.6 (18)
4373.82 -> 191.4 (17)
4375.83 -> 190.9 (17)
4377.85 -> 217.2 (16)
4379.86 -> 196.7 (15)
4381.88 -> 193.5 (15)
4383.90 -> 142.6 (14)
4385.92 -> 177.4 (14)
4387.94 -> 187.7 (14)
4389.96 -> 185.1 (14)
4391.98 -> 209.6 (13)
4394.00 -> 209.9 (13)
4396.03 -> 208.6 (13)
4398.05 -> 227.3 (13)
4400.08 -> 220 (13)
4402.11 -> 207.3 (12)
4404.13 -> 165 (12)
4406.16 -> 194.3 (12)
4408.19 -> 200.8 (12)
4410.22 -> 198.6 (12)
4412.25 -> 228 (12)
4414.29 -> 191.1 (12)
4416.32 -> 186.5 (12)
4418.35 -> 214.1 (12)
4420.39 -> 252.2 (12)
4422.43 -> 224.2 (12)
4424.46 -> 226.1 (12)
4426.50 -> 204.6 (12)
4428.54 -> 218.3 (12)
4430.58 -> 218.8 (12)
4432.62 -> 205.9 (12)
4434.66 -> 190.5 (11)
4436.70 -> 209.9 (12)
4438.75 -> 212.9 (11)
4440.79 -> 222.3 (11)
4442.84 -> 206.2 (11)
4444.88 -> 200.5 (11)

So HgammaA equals -3.9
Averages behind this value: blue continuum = 168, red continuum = 197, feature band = 197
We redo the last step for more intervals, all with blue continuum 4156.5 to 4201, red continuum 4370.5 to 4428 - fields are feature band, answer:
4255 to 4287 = 2.3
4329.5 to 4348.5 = 0.9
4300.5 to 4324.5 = 3.4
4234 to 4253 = 1.9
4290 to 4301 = 1.6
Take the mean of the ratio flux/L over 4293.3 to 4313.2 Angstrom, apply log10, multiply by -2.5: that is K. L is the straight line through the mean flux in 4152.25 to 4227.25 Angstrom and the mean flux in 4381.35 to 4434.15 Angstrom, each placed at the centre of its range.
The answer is 0.302 mag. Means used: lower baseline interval 194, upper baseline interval 204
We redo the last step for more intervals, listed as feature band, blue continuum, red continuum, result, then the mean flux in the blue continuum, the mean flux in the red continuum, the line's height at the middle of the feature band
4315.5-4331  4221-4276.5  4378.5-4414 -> -0.06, 180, 197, 189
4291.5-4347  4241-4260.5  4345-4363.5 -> 0.13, 182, 210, 201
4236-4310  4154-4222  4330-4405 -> 0.13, 197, 197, 197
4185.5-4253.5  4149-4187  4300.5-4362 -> 0.04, 199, 186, 195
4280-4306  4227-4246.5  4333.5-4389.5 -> 0.12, 185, 193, 189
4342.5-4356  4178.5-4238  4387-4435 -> 0.04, 190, 208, 202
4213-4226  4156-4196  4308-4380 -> 0.04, 198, 193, 197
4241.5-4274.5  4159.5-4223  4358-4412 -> 0.09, 197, 200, 198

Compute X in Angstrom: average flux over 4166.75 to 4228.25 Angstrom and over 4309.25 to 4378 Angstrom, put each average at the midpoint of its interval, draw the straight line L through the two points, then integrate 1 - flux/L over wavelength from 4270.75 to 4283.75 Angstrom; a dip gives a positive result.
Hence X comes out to 1.0 Angstrom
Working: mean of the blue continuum 191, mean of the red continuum 194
